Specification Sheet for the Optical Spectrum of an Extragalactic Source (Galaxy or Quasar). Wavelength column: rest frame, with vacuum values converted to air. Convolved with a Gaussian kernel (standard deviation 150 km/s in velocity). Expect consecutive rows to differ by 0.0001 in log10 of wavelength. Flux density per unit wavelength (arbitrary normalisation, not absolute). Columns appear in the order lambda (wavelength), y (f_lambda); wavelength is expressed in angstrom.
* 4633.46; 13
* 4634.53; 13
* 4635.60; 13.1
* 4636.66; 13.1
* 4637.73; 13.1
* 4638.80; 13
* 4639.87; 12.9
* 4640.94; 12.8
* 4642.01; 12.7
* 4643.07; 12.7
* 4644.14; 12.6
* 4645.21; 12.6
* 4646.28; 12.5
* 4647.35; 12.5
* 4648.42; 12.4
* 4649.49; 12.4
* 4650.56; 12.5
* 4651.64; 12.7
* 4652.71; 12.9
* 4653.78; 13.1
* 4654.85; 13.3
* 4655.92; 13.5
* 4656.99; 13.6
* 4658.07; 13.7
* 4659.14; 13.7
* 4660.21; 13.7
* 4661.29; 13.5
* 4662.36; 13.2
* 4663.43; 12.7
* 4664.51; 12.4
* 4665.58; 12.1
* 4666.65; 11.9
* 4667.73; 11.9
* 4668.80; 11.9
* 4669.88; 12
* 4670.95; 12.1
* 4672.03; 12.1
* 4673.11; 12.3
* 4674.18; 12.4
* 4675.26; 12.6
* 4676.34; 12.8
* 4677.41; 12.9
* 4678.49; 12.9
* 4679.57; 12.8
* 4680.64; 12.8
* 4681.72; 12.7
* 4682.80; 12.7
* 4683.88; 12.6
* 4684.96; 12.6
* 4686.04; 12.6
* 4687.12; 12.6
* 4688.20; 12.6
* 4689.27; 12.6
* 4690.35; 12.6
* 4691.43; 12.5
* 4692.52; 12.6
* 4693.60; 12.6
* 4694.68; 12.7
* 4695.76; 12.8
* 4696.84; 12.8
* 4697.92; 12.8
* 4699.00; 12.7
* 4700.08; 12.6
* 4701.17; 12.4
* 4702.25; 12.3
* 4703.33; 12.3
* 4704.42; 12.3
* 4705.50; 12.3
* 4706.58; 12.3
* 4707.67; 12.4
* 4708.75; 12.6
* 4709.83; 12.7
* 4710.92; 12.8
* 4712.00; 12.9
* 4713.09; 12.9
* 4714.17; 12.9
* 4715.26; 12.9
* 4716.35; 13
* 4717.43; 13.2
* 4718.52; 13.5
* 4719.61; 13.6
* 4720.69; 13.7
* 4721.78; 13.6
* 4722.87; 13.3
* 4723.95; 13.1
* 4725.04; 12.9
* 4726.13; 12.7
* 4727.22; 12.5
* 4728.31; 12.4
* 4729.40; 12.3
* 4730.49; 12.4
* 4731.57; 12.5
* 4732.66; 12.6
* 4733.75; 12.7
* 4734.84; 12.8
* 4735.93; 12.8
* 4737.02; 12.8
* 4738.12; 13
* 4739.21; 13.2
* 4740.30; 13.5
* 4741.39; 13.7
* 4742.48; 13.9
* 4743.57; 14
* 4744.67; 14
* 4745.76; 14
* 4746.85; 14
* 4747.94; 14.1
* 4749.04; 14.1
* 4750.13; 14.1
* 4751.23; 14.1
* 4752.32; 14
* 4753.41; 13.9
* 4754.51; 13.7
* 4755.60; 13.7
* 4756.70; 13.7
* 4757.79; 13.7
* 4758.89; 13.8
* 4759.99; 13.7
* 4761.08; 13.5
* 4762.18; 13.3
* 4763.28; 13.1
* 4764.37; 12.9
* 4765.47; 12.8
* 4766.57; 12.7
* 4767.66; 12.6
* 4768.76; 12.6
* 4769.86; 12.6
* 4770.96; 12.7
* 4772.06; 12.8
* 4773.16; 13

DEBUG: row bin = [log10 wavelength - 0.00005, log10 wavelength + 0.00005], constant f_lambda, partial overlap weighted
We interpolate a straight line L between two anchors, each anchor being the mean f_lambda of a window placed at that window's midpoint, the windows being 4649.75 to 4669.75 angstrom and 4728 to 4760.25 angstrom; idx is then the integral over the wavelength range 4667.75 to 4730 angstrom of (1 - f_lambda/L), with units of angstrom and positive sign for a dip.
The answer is 2.2 angstrom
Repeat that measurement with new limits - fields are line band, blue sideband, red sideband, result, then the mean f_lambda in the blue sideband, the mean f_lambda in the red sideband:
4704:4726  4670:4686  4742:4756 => 0.60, 12.6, 14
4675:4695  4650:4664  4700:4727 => 0.56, 13.2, 12.8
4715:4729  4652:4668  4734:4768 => 0.27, 13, 13.5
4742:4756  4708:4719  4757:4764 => -0.63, 12.9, 13.5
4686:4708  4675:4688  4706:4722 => 0.51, 12.7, 13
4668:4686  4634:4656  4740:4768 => 0.77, 12.8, 13.6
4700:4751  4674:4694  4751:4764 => 0.72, 12.7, 13.7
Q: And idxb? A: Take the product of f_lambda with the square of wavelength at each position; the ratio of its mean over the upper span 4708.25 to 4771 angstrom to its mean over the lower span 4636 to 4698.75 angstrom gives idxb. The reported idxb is 1.1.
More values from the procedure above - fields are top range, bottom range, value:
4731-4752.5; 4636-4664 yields 1.08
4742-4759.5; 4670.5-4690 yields 1.14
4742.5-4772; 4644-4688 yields 1.11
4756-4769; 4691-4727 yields 1.06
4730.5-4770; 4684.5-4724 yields 1.07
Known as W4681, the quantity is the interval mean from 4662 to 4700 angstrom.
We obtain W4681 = 12.5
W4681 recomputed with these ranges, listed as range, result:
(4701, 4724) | 12.9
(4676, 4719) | 12.7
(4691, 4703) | 12.6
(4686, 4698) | 12.7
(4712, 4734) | 12.9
